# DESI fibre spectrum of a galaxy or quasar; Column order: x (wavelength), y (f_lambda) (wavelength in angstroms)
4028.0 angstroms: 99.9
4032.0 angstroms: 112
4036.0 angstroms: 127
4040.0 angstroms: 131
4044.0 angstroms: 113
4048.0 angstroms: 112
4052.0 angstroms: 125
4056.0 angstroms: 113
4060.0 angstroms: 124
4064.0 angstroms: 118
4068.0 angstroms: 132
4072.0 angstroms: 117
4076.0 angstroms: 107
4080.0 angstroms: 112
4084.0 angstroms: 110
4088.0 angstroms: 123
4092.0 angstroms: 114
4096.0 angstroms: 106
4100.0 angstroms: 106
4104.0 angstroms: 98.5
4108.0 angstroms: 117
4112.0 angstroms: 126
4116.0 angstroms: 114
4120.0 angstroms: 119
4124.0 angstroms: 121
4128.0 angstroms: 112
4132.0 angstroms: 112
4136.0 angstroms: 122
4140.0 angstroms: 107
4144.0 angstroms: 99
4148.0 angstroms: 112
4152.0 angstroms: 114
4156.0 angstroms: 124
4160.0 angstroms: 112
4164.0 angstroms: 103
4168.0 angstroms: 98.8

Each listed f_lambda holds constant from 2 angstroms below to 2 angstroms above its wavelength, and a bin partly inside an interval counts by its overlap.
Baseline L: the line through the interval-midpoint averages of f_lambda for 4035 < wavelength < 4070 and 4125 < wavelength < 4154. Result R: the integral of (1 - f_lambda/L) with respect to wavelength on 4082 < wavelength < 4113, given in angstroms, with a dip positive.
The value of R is 1.1 angstroms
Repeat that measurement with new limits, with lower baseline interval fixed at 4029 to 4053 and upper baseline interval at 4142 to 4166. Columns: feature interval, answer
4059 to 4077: -0.5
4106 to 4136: -1.2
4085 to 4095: -0.1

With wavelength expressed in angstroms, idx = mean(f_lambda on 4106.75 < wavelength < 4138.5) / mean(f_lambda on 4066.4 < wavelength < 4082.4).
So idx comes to 1.0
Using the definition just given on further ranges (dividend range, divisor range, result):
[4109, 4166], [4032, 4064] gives 0.95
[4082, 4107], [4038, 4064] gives 0.92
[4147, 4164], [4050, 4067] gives 0.95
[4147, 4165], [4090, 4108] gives 1.06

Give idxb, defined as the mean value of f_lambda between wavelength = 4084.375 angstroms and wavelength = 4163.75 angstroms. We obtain 113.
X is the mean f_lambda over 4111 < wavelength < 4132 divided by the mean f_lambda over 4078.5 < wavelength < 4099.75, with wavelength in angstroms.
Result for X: 1.0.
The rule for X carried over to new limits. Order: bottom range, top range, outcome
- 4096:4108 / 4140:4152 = 1.02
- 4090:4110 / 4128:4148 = 1.02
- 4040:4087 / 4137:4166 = 0.94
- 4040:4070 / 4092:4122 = 0.93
